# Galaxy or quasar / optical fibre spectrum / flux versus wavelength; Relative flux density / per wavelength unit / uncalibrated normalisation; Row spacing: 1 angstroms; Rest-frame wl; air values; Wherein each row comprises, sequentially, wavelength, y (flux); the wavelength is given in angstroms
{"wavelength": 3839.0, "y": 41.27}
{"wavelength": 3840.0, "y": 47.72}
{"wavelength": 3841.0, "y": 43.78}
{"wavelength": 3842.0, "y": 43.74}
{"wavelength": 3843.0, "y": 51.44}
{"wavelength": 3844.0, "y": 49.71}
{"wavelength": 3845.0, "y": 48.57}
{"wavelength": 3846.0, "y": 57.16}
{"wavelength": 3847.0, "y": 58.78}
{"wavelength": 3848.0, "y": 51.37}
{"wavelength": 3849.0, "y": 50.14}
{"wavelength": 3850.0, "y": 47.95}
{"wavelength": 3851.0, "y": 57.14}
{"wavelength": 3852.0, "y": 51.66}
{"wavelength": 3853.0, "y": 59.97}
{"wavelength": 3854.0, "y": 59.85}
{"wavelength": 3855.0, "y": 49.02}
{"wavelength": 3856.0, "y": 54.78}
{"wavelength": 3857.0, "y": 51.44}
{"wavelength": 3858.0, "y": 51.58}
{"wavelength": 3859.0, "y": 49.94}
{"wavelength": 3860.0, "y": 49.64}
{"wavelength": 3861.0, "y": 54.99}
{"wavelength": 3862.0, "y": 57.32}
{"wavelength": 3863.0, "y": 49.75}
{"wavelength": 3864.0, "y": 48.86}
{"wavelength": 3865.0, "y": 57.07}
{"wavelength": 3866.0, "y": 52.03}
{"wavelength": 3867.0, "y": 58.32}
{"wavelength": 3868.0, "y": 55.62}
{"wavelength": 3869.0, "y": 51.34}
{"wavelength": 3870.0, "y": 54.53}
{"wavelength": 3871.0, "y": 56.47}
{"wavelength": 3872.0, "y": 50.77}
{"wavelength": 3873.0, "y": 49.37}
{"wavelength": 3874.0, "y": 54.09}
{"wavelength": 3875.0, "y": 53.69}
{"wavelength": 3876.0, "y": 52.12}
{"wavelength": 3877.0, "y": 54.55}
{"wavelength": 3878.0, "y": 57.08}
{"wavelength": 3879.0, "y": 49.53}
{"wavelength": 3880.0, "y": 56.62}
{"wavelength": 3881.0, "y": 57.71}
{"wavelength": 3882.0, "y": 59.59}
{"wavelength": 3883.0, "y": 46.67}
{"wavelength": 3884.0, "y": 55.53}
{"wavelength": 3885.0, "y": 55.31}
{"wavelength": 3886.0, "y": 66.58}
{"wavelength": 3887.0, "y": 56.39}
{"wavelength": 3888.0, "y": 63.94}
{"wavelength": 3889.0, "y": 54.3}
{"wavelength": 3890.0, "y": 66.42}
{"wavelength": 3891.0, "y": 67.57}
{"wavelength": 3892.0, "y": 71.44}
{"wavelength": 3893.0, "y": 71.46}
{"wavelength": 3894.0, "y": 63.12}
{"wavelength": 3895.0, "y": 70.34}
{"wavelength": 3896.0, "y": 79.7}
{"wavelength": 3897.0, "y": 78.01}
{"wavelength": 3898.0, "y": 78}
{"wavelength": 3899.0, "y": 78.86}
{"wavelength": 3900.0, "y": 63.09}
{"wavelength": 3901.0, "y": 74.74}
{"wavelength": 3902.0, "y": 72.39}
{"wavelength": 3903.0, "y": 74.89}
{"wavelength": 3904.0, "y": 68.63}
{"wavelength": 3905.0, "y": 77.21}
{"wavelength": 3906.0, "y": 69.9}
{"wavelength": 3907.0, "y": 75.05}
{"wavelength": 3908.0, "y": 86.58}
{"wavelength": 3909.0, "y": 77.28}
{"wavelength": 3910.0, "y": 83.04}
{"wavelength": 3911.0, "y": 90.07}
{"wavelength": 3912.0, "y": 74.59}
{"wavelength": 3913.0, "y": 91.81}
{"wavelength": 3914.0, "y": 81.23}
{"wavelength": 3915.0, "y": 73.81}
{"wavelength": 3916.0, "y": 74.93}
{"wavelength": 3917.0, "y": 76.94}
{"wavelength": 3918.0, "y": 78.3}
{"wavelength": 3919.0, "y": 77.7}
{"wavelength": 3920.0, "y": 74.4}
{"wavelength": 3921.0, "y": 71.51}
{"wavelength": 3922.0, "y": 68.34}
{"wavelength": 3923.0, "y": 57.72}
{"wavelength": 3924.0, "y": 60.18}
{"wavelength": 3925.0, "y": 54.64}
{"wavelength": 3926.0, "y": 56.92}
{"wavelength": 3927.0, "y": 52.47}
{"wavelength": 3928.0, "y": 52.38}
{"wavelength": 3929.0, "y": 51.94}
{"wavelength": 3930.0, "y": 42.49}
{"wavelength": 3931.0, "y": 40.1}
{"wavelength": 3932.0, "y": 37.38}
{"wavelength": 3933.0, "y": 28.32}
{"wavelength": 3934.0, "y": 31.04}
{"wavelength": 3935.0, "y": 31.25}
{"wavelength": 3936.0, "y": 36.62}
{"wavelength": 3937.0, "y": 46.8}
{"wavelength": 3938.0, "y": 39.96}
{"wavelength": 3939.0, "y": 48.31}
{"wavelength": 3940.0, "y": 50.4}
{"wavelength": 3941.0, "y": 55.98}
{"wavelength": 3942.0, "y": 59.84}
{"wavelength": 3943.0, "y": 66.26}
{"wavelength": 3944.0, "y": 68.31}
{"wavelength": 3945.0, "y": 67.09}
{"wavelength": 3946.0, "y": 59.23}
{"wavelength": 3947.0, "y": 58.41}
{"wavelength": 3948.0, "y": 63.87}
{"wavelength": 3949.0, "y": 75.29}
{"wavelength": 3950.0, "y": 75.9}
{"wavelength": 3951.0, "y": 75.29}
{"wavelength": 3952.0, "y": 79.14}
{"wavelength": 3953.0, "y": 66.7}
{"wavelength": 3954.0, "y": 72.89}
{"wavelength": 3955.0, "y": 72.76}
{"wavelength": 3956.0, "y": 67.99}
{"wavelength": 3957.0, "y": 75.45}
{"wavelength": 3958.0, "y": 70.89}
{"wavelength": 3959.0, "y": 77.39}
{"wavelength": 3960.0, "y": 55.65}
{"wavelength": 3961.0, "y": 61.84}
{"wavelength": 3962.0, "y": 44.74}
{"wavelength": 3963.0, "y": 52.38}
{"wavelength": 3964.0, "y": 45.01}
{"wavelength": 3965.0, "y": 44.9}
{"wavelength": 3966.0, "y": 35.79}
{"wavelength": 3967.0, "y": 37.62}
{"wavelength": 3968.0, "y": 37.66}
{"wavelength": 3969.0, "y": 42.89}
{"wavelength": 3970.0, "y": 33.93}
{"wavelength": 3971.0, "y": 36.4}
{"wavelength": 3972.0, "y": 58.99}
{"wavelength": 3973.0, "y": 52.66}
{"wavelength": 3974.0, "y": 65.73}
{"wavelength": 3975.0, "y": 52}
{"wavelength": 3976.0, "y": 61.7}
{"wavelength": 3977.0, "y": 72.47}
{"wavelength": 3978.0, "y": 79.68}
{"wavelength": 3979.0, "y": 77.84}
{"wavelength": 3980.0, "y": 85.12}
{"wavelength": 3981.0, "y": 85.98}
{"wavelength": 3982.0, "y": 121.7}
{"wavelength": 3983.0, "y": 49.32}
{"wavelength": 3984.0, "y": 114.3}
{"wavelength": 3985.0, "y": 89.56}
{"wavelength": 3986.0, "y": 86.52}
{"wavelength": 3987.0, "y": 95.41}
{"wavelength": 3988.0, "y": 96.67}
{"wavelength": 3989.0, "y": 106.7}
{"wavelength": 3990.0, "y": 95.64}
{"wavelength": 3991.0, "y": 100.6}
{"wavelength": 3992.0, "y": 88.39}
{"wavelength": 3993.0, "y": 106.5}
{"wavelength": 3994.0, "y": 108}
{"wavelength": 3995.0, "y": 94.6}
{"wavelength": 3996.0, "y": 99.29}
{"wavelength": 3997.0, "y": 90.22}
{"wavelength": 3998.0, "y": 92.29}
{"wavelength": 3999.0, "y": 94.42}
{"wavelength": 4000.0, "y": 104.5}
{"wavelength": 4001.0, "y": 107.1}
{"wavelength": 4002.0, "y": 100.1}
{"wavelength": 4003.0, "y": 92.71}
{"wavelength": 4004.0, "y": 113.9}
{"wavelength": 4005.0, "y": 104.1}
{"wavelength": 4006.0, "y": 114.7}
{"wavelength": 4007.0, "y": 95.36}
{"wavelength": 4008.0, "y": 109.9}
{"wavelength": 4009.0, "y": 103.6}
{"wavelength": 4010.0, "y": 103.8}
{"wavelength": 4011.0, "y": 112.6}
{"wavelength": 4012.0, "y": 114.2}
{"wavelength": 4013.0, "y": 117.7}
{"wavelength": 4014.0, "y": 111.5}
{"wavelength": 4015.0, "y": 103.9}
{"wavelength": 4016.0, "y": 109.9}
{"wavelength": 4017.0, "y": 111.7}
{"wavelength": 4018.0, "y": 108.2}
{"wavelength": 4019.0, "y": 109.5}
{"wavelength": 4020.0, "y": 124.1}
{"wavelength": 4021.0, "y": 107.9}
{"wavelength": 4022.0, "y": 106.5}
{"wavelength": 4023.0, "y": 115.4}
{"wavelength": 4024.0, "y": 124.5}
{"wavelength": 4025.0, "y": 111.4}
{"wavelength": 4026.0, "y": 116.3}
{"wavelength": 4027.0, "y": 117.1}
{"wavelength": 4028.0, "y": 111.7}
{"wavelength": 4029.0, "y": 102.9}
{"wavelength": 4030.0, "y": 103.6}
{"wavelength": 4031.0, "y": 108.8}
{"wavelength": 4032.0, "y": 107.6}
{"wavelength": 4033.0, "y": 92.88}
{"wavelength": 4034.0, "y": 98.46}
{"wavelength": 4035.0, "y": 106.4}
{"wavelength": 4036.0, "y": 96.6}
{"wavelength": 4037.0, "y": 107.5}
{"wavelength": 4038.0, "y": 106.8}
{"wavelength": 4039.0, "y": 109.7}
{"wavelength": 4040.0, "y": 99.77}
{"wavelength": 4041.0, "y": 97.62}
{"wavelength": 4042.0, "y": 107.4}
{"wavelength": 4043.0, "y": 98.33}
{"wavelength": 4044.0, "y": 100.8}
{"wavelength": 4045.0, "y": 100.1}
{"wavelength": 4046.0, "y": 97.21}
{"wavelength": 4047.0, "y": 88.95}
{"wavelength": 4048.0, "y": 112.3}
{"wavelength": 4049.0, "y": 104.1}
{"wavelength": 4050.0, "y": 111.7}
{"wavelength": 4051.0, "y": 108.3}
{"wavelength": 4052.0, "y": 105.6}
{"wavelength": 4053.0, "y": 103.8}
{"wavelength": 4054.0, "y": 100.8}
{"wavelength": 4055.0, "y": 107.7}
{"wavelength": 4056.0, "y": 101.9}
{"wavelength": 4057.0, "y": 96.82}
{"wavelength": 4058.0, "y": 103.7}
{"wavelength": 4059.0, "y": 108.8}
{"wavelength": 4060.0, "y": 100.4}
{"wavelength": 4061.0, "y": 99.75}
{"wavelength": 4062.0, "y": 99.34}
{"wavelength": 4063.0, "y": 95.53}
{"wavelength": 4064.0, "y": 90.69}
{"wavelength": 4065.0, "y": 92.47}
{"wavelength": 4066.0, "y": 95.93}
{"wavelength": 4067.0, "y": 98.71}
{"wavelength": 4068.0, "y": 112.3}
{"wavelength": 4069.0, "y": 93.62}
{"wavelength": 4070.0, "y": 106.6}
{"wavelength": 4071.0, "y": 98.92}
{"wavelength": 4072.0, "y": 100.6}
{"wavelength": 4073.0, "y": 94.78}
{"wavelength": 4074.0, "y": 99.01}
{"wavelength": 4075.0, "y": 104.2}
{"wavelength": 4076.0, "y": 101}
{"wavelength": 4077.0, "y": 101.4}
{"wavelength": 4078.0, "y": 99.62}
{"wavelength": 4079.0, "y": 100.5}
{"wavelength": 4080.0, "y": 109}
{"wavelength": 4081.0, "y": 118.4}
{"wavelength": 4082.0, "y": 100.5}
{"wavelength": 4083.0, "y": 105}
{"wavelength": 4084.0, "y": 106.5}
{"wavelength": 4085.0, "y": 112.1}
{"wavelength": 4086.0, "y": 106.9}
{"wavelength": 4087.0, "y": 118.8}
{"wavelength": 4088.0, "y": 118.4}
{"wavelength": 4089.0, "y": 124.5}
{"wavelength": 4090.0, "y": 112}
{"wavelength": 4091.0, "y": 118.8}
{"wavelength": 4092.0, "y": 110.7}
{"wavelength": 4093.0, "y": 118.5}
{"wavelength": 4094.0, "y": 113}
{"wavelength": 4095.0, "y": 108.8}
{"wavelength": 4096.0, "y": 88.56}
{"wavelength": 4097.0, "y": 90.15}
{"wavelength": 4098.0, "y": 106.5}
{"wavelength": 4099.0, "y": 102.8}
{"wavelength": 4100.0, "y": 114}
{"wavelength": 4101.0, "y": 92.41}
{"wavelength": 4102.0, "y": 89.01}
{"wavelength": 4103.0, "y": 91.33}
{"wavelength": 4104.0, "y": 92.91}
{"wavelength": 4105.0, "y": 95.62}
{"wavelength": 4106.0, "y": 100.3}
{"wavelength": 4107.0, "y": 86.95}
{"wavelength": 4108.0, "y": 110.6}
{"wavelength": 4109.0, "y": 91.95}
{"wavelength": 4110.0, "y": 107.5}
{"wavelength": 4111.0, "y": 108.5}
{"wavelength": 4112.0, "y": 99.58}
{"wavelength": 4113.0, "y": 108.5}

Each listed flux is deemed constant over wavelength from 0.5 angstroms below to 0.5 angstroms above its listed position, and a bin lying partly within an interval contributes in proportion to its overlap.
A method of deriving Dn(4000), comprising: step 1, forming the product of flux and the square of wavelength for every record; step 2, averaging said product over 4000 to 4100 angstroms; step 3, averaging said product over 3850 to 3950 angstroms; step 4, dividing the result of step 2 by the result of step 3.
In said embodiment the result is 1.88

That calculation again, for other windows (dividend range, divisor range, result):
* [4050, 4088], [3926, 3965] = 1.93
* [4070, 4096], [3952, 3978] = 2.01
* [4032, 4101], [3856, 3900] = 1.95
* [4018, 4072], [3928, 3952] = 2.06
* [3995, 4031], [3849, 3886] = 2.15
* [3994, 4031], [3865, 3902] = 1.88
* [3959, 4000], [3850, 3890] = 1.44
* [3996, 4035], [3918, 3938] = 2.17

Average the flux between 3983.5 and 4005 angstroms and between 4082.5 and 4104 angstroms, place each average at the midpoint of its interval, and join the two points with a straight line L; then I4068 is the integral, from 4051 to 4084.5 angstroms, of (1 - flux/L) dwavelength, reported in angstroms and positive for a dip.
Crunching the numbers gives 1.0 angstroms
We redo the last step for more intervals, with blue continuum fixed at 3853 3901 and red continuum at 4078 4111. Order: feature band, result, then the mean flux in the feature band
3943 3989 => 6.28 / 67.1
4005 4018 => -3.20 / 109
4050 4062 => -0.84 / 104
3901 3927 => -2.82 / 73.5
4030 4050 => -1.94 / 102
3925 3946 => 6.66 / 48.6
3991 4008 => -3.19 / 101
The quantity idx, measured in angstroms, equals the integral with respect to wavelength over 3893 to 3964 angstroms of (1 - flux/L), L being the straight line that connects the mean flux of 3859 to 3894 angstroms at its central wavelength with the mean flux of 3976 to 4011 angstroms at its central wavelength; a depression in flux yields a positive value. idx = 7.8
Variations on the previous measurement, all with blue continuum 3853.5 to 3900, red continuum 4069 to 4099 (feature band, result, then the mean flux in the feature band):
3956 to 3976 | 6.7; 52.3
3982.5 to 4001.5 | -2.4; 95.8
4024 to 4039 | -2.0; 107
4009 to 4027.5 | -4.3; 112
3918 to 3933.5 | 3.0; 55.8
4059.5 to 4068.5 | 0.3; 98.3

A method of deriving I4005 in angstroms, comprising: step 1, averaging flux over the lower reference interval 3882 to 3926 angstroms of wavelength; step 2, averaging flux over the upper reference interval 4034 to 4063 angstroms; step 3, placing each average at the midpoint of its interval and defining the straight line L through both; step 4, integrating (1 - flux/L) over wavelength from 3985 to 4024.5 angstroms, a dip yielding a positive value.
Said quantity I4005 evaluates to -4.8 angstroms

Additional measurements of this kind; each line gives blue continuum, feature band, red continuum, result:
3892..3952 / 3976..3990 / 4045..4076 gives -1.3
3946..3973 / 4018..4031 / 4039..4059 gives -3.1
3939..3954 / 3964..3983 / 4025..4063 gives 4.3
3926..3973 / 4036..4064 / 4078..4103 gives -3.2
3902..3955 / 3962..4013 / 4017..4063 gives 2.2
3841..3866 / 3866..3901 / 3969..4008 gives -0.2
